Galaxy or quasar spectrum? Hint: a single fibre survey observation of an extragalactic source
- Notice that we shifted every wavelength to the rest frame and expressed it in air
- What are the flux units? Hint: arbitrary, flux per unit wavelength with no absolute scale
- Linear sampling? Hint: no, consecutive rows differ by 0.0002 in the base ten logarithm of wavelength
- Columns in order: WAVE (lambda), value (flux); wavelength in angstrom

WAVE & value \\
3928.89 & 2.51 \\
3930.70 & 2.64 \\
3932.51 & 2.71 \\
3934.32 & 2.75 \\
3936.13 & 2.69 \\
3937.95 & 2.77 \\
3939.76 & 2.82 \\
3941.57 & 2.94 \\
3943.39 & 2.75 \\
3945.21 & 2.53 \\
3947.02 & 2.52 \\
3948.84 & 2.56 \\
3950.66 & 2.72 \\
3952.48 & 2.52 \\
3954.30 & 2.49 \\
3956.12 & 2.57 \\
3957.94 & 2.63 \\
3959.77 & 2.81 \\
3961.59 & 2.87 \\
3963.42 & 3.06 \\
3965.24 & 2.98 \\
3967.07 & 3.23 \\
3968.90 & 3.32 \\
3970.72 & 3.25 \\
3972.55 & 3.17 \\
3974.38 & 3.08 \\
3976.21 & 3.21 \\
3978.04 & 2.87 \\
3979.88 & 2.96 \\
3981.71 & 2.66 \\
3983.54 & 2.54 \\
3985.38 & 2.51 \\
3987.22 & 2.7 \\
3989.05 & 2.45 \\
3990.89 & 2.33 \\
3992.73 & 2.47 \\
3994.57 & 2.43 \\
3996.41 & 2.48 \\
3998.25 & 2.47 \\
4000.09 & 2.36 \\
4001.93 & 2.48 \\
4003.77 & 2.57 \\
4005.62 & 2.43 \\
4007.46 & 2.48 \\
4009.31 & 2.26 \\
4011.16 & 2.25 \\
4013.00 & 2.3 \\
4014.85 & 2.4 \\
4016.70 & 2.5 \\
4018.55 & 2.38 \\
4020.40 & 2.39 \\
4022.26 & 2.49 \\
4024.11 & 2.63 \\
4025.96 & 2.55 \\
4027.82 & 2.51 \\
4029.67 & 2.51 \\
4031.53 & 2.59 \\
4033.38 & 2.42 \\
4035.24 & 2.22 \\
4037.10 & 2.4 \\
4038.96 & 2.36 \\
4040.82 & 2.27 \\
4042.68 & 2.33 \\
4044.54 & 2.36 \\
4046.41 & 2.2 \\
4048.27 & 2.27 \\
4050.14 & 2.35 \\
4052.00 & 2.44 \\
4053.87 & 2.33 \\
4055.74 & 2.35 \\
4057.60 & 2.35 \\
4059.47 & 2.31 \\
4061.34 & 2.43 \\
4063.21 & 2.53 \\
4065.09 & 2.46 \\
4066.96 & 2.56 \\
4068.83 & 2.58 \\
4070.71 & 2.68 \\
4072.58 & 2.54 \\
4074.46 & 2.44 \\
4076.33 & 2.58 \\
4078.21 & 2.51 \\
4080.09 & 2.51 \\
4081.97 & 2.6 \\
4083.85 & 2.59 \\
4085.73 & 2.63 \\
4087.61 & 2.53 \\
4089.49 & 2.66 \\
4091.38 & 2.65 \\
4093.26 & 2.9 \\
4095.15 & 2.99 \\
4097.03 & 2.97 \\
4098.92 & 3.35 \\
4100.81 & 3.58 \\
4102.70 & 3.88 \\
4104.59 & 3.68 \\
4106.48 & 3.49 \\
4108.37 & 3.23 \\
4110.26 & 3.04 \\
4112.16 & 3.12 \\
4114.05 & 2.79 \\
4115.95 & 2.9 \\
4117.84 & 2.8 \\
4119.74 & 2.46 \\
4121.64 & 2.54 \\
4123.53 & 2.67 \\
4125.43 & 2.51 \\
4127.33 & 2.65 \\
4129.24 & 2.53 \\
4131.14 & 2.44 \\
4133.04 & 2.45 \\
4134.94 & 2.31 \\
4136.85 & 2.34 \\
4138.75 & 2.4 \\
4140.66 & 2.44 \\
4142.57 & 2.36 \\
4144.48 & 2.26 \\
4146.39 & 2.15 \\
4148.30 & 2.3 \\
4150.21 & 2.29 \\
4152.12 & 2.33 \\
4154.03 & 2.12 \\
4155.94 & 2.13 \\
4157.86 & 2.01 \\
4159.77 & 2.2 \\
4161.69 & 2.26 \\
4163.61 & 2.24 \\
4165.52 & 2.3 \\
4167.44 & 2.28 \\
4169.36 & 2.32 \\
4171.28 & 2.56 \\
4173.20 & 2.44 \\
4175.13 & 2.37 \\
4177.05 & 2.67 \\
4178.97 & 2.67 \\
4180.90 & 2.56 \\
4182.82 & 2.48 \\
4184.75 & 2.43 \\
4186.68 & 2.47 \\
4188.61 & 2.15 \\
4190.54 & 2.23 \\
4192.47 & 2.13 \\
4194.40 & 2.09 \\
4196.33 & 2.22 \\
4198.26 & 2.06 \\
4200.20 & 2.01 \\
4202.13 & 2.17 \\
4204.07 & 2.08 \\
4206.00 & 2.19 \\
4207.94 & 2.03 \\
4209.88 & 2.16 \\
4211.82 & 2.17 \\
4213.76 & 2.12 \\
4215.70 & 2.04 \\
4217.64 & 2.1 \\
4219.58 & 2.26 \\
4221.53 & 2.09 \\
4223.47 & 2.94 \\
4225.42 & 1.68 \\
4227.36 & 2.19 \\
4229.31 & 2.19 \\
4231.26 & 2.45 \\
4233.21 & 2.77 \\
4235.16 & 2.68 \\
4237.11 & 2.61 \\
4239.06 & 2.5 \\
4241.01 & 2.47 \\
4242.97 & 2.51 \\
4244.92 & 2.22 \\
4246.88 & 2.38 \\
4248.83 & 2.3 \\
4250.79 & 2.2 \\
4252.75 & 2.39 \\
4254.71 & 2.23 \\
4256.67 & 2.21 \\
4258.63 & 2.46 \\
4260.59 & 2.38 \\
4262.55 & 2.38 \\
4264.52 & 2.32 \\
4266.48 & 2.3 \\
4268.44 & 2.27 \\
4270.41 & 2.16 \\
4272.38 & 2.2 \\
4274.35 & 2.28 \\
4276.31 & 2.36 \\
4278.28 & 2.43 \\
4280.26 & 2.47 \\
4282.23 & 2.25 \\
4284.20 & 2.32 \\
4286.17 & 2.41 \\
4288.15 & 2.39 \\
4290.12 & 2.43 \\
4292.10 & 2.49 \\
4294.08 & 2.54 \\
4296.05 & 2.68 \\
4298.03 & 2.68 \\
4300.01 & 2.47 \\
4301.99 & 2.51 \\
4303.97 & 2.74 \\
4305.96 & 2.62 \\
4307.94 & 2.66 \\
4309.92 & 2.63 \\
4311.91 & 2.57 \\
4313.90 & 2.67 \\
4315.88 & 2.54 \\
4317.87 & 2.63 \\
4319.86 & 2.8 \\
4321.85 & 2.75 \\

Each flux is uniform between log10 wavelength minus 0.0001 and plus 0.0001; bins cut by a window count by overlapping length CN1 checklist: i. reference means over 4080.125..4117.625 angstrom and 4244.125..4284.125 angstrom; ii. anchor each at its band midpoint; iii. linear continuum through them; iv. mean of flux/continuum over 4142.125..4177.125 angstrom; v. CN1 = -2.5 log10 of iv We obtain 0.20 mag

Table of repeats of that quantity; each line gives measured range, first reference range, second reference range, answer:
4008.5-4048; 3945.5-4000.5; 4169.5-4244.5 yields 0.11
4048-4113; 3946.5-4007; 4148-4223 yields -0.11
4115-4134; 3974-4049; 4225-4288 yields -0.07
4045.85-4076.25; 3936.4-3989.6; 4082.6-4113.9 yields 0.23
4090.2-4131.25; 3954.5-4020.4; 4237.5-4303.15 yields -0.17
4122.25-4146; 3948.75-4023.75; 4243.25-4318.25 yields 0.04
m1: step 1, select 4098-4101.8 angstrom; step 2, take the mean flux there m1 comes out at 3.47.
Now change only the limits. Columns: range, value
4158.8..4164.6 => 2.24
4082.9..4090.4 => 2.6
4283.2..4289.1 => 2.37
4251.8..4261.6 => 2.33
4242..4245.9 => 2.37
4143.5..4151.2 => 2.25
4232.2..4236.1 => 2.72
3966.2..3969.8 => 3.27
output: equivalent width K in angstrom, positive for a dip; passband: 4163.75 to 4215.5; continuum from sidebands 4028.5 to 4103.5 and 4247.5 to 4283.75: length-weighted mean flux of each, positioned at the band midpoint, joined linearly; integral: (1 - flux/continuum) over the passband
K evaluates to 2.9 angstrom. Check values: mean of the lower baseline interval 2.58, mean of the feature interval 2.28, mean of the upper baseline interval 2.31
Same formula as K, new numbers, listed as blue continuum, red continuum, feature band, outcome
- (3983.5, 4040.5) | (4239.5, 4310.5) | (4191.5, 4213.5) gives 2.7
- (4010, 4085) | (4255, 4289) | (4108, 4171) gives -1.6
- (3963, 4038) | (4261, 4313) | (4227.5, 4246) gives 0.0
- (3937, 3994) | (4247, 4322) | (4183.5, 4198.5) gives 1.8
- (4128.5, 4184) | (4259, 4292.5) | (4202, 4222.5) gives 1.9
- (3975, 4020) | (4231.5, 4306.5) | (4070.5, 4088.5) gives -0.5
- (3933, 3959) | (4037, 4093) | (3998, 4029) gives 1.4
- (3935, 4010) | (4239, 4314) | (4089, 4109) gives -5.0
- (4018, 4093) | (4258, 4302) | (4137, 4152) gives 0.8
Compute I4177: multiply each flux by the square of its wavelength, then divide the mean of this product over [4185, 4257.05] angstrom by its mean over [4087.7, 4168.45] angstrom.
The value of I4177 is 0.9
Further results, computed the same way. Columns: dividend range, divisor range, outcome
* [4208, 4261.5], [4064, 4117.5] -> 0.86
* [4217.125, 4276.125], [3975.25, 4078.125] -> 1.05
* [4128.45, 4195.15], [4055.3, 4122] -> 0.87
